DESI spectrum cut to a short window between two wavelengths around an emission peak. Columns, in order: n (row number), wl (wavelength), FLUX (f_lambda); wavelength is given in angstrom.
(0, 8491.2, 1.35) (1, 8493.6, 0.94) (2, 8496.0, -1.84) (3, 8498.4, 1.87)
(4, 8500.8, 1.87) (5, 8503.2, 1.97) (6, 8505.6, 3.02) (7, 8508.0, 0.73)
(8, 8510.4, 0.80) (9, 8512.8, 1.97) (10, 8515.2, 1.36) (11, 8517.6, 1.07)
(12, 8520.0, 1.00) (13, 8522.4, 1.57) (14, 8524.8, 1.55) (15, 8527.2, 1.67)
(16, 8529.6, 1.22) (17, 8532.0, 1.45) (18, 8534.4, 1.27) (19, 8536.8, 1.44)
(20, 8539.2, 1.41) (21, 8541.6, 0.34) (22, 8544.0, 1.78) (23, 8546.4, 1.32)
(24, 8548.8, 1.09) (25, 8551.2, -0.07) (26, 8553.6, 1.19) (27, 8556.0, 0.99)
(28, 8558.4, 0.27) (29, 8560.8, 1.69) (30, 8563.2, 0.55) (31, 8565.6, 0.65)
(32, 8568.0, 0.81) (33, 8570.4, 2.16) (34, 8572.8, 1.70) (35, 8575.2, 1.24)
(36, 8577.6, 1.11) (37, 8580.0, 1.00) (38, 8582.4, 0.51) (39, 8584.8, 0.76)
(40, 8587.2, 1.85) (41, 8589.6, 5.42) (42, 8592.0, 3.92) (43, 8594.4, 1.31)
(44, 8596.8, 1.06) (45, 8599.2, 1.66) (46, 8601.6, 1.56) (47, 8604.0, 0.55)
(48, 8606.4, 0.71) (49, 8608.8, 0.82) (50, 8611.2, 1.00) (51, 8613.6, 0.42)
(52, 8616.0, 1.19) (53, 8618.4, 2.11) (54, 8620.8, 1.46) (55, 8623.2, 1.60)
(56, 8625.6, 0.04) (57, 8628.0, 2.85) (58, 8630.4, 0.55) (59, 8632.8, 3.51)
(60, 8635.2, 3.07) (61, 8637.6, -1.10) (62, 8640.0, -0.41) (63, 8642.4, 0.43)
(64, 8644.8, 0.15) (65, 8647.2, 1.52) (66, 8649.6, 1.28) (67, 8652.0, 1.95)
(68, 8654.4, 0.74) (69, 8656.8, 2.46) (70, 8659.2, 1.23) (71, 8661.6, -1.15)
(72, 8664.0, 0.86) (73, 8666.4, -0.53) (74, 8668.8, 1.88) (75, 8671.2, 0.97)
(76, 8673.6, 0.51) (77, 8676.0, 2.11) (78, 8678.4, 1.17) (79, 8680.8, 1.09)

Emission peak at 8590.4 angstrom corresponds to Hbeta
